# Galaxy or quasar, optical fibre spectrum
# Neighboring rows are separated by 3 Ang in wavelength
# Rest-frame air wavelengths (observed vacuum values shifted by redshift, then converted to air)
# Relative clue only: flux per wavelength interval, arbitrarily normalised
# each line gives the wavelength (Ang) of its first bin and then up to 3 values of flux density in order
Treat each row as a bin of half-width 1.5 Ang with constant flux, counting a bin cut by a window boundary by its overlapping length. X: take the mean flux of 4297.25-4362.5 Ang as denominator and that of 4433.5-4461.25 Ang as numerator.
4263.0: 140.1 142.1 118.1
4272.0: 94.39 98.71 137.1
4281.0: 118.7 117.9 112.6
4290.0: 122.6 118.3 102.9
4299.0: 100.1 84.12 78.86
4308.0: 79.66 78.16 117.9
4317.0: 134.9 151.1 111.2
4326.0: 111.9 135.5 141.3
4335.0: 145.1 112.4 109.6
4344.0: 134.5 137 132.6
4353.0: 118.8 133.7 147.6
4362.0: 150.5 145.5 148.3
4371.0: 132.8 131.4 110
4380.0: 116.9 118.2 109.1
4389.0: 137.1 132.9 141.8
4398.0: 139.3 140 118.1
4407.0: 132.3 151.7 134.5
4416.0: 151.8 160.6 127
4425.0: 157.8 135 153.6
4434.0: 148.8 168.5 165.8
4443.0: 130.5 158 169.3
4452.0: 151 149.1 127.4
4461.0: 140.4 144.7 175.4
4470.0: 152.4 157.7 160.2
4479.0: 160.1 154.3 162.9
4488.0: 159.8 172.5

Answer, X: 1.26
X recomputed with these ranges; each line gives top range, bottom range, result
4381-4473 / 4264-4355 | 1.23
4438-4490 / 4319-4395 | 1.18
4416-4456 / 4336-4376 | 1.14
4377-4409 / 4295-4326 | 1.23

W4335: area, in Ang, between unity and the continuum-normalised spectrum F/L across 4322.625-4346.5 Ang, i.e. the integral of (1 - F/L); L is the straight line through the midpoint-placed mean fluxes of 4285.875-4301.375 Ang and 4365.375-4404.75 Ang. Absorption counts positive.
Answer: -1.6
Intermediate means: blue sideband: 110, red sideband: 130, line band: 126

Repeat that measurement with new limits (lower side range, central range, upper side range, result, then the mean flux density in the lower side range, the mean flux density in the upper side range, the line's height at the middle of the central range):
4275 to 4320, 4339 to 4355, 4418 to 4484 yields -0.5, 109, 152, 123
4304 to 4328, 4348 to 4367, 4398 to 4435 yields -2.4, 109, 142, 123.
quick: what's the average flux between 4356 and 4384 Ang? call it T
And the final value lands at 134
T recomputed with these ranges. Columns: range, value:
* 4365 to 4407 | 130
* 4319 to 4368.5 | 133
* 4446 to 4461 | 149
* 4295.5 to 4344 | 113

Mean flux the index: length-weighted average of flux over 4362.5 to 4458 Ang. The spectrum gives 141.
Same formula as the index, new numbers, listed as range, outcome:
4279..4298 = 116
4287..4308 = 100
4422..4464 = 149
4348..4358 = 130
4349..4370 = 140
